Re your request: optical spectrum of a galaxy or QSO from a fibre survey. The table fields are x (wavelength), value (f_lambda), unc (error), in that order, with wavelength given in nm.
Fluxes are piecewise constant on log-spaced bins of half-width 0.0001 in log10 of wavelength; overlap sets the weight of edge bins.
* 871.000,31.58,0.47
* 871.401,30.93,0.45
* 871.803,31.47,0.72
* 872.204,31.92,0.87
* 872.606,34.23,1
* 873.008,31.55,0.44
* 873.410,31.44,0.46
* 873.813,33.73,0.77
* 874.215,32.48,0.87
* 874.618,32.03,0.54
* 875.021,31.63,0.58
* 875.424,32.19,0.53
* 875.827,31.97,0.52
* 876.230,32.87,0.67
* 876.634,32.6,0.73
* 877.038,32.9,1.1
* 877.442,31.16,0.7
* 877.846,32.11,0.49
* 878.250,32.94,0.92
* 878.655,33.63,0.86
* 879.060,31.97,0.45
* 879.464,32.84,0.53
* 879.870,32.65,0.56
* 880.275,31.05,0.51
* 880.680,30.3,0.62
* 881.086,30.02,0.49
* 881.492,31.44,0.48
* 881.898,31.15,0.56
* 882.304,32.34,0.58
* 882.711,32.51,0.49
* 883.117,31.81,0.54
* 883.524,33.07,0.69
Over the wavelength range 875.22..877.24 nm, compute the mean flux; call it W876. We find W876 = 32.5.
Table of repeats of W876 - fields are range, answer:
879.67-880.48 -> 31.9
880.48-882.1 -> 30.7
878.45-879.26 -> 32.8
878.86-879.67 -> 32.4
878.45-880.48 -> 32.4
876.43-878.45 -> 32.3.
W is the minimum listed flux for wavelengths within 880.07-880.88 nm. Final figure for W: 30.3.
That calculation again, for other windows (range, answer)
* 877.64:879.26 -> 31.97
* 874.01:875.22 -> 31.63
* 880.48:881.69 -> 30.02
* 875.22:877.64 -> 31.16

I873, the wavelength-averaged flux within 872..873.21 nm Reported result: 32.6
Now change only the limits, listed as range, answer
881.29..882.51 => 31.6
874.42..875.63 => 32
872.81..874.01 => 32.2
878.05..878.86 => 33.3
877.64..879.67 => 32.7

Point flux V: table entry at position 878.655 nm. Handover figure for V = 33.63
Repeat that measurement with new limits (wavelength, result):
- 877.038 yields 32.9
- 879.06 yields 31.97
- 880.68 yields 30.3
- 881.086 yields 30.02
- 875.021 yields 31.63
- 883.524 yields 33.07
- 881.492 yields 31.44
